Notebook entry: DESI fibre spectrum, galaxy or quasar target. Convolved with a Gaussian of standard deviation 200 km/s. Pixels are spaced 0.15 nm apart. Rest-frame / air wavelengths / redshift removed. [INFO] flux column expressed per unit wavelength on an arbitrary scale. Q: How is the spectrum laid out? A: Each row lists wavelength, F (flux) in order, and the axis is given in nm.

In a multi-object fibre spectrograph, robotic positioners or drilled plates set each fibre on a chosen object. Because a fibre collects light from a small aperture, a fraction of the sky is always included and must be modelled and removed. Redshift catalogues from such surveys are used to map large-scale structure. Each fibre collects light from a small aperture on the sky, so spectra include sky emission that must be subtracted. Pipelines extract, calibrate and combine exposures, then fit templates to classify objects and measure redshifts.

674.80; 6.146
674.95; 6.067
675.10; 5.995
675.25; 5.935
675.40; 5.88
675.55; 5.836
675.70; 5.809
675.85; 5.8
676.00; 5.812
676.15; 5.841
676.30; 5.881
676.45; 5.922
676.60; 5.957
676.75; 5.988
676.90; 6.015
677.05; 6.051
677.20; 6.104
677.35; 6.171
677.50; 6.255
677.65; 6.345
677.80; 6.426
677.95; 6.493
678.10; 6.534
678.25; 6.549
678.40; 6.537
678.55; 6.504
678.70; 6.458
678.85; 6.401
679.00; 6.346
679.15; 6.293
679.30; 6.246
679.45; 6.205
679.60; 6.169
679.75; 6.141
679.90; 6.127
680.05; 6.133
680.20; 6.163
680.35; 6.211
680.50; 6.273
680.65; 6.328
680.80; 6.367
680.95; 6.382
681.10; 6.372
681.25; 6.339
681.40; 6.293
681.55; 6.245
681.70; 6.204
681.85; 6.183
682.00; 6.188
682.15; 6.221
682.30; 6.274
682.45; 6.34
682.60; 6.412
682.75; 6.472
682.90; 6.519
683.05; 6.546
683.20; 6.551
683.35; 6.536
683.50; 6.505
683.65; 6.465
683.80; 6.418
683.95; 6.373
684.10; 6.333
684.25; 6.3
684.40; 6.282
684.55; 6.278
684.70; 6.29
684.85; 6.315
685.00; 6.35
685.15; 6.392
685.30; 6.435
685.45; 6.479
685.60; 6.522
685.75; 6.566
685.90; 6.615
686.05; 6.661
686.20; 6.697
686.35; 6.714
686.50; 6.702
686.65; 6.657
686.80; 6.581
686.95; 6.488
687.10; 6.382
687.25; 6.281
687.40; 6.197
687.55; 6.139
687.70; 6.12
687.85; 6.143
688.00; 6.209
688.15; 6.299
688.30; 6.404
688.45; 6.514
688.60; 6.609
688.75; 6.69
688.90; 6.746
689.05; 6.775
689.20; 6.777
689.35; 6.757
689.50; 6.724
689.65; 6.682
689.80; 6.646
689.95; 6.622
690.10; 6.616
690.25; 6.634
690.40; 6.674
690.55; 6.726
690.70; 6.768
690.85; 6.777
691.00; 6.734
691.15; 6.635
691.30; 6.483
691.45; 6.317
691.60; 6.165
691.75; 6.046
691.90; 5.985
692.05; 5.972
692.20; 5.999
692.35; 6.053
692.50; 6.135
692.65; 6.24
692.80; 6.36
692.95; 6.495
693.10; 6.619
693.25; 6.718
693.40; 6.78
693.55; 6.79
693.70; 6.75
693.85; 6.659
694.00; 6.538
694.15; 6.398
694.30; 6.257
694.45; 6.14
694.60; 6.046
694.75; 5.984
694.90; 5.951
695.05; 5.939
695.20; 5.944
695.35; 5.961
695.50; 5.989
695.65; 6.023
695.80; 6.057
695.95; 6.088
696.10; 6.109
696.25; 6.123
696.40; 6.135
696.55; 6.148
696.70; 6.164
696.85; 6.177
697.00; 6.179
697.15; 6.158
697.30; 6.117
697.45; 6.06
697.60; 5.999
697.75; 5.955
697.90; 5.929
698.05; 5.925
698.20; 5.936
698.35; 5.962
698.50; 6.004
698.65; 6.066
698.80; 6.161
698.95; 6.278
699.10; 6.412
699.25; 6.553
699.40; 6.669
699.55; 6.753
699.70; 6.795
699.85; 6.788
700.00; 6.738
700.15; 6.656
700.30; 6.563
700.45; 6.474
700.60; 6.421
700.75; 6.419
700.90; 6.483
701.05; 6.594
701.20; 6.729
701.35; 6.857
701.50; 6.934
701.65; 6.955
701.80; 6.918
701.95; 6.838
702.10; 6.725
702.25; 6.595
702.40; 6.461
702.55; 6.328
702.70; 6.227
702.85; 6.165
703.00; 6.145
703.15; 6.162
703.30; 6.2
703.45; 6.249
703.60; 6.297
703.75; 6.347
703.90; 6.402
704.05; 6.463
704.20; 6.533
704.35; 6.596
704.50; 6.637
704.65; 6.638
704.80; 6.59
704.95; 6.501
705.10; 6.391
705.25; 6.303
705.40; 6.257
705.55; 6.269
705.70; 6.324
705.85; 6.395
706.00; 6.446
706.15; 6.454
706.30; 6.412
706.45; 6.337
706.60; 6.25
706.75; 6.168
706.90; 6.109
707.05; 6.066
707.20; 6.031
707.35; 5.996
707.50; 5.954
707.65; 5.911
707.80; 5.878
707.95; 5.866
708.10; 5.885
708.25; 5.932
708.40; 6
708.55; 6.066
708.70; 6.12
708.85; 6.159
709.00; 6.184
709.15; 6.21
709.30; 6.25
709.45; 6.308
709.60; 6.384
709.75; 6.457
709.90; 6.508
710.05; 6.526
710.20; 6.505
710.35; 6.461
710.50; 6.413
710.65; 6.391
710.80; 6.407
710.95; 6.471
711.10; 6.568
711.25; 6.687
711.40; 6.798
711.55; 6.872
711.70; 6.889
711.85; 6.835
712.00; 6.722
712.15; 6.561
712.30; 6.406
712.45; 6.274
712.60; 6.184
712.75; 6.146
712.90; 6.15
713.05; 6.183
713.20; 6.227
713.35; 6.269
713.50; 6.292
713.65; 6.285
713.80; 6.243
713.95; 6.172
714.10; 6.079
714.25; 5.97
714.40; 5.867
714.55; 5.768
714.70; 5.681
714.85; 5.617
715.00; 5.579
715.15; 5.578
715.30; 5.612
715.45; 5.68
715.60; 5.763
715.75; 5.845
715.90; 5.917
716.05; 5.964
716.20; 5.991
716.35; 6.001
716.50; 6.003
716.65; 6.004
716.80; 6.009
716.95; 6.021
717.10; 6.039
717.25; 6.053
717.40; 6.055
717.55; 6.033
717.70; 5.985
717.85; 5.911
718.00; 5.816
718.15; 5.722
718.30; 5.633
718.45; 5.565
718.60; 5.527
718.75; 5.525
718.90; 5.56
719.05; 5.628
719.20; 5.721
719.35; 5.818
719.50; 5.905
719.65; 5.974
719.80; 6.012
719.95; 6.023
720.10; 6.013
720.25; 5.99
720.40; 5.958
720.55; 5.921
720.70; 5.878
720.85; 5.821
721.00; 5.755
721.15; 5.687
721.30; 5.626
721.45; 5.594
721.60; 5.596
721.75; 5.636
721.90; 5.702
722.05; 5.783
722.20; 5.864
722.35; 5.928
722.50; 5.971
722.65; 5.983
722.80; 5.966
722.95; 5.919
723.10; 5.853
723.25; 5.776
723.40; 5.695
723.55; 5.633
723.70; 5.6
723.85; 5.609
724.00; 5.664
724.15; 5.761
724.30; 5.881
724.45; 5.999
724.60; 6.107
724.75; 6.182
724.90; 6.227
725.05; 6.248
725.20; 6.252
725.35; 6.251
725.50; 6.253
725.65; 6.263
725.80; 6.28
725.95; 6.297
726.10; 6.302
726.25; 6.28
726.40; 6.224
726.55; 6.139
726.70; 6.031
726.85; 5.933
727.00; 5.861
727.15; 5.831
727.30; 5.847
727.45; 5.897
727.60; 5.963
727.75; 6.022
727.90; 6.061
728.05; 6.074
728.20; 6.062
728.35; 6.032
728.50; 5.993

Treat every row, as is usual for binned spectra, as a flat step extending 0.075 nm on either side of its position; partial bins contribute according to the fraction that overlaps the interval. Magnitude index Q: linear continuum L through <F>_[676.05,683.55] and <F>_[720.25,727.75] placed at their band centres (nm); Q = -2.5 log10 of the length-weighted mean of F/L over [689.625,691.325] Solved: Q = -0.08 mag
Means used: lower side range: 6.28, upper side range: 5.93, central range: 6.67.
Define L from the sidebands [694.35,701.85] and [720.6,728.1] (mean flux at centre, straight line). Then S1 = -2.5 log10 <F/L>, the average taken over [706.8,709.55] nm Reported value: 0.017 mag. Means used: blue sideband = 6.29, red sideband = 5.94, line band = 6.06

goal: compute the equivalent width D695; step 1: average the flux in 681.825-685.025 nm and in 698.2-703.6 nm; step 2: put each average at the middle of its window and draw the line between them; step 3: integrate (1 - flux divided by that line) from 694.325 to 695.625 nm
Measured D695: 0.09 nm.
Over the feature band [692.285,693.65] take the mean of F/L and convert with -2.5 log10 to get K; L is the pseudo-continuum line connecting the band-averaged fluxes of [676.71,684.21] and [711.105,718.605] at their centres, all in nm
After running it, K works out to -0.04 mag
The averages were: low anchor 6.32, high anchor 6.08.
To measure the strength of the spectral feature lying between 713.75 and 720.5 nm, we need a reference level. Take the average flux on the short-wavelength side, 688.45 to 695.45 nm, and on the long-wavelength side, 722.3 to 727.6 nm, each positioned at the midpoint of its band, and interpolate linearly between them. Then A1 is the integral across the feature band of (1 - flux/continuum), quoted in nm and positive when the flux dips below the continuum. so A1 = 0.267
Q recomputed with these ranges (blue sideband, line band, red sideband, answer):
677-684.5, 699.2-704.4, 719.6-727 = -0.069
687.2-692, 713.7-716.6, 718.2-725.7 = 0.023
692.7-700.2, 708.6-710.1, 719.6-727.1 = -0.033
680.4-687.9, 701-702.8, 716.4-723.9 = -0.095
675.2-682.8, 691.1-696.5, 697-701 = 0.008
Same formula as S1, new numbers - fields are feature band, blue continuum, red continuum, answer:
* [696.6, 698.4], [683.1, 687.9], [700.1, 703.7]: 0.077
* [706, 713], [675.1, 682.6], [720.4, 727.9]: -0.051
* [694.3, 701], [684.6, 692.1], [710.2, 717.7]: 0.027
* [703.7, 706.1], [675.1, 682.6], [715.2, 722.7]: -0.084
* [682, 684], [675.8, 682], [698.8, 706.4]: -0.026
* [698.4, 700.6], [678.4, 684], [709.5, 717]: -0.038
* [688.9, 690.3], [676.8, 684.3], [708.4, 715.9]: -0.067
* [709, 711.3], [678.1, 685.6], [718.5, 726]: -0.071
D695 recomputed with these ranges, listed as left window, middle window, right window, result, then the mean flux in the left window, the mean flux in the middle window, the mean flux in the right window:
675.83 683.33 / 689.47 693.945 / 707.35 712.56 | -0.14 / 6.26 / 6.49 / 6.34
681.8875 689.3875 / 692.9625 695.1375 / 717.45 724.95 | -0.03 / 6.45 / 6.4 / 5.82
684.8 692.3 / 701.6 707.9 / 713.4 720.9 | -0.21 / 6.49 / 6.35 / 5.88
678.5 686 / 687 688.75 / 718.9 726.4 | -0.01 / 6.35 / 6.32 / 5.92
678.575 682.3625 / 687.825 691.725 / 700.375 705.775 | -0.14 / 6.27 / 6.58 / 6.48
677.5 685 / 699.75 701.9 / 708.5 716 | -0.14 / 6.34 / 6.68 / 6.23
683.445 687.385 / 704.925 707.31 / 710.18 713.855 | 0.06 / 6.46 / 6.29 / 6.45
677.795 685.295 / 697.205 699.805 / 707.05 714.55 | 0.04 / 6.35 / 6.22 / 6.28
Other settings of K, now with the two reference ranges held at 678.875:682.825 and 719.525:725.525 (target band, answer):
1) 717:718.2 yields 0.00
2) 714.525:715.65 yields 0.06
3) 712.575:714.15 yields -0.04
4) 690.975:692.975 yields -0.01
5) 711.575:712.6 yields -0.11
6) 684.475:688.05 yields -0.04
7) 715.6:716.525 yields 0.00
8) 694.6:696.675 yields 0.02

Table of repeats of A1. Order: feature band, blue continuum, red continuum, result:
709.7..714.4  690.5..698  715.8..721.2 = -0.34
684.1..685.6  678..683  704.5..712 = -0.01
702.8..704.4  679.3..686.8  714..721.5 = -0.07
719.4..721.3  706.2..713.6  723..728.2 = 0.06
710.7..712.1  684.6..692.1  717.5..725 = -0.15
